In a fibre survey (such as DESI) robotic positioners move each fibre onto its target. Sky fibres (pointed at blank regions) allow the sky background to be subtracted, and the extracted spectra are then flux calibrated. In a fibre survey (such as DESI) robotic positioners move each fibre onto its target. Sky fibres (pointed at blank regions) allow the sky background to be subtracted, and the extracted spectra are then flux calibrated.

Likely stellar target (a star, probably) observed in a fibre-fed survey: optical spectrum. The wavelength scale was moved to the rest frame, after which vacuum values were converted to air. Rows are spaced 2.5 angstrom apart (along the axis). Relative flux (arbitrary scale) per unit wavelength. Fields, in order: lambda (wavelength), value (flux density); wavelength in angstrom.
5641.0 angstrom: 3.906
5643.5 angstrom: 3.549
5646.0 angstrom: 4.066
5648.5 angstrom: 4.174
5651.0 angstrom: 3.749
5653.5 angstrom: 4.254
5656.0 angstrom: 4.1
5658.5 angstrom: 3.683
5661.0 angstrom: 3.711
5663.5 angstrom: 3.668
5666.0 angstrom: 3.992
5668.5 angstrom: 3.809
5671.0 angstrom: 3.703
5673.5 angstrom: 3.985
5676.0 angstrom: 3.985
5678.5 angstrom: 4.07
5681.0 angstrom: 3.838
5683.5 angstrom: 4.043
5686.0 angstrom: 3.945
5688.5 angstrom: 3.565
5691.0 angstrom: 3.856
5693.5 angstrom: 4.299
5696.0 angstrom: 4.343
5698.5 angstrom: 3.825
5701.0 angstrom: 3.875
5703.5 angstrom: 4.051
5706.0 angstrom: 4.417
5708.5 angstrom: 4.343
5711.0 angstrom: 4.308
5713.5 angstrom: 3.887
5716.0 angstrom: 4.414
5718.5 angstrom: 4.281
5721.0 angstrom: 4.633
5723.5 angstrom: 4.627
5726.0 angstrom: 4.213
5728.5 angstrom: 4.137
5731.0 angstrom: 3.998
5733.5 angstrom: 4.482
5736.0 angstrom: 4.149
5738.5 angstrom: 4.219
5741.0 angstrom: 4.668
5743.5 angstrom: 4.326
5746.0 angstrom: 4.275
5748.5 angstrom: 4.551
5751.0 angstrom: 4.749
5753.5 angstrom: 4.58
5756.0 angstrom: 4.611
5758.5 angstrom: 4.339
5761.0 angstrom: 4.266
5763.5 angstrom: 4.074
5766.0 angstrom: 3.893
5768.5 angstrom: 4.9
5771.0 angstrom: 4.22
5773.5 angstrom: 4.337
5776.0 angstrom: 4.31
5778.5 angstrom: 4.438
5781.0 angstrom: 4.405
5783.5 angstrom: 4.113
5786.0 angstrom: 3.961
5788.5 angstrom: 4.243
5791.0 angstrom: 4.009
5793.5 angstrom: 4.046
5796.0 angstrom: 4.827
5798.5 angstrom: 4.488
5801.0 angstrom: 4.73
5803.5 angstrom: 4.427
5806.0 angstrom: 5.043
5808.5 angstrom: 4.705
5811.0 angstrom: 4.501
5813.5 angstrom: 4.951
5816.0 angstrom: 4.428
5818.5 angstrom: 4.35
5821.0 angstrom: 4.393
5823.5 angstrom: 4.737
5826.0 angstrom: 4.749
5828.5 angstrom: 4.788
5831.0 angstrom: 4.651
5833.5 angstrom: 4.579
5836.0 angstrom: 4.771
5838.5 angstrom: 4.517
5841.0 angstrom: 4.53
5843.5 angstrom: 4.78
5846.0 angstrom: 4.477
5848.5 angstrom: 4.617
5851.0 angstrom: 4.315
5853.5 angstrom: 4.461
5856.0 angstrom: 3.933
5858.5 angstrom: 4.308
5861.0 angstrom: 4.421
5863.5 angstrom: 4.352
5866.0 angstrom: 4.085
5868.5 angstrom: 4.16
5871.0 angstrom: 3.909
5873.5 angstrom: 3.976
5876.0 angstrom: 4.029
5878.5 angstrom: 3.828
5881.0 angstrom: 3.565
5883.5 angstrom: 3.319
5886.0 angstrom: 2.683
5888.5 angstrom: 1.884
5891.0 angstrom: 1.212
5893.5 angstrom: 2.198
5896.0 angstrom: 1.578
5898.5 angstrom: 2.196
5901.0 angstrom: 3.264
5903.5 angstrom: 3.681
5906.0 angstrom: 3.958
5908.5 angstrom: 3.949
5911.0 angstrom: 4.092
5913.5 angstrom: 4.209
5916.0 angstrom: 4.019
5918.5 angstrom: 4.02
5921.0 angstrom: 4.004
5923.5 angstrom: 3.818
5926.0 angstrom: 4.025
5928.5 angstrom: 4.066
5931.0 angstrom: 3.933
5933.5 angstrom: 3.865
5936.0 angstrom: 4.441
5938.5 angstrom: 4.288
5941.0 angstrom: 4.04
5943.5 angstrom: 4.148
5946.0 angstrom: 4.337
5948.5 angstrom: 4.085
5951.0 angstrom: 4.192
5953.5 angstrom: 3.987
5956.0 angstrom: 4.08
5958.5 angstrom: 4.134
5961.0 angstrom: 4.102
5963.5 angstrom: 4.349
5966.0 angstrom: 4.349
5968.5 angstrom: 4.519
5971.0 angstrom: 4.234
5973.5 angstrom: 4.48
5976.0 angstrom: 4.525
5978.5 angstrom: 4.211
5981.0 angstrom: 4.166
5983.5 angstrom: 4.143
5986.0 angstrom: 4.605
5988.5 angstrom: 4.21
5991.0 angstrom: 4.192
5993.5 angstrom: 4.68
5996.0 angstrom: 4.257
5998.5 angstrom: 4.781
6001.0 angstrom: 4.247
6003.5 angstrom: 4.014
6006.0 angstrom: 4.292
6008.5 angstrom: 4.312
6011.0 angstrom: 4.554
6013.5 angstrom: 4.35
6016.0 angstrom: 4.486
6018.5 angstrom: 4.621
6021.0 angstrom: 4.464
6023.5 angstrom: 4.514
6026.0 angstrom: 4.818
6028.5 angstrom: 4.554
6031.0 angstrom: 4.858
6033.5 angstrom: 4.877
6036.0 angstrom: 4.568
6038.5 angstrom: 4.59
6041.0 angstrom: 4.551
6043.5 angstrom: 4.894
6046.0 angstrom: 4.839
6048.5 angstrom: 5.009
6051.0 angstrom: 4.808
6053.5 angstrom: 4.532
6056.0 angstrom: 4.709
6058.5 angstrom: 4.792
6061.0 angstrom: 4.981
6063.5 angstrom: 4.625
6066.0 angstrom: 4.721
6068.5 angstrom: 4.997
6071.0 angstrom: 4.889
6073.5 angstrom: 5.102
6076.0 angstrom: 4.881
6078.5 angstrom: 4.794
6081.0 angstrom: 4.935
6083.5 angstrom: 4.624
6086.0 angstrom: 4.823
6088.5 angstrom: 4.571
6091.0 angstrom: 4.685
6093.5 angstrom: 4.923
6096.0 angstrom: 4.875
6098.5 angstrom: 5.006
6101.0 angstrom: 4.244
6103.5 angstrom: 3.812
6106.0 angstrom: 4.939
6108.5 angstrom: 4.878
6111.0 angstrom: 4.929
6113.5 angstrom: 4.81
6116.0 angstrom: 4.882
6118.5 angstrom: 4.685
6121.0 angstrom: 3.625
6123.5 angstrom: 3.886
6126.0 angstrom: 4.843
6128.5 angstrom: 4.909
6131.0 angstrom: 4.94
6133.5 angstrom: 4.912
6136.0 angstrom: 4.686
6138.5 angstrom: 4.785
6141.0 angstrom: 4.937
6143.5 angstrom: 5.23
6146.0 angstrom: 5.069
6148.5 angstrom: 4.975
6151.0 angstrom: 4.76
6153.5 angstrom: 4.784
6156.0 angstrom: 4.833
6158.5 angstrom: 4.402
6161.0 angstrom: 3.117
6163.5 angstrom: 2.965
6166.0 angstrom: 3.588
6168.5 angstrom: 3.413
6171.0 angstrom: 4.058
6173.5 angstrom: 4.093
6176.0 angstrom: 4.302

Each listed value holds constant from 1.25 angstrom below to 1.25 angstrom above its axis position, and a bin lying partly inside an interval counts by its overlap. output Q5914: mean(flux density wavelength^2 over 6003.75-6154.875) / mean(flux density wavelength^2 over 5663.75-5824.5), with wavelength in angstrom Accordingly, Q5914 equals 1.2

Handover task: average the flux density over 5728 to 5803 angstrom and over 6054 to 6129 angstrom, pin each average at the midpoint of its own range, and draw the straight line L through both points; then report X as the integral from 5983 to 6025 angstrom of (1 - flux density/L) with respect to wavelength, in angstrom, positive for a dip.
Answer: 1.9 angstrom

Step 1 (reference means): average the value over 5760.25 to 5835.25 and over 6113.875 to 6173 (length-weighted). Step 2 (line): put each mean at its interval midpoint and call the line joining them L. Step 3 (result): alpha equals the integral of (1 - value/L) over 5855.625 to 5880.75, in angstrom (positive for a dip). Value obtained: 2.1 angstrom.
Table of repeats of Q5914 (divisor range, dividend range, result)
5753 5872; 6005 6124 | 1.15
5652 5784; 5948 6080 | 1.20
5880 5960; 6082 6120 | 1.39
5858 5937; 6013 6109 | 1.39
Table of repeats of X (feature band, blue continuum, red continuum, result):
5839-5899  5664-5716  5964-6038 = 8.6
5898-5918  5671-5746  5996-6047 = 3.0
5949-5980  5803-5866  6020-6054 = 2.6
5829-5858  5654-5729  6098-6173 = -2.1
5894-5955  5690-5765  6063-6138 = 9.4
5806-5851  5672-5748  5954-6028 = -3.9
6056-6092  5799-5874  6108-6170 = -2.5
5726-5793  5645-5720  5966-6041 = -3.2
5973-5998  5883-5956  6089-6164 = -2.8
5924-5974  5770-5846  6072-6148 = 4.8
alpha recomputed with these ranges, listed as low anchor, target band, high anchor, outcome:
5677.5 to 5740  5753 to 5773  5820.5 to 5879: -0.49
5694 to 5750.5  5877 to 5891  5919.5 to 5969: 4.24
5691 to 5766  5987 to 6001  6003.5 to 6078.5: 0.65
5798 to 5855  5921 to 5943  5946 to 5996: 1.54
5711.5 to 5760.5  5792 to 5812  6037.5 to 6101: -0.60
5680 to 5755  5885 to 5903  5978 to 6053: 9.00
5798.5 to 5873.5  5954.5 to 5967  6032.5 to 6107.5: 1.18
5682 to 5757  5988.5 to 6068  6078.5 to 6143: 0.14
